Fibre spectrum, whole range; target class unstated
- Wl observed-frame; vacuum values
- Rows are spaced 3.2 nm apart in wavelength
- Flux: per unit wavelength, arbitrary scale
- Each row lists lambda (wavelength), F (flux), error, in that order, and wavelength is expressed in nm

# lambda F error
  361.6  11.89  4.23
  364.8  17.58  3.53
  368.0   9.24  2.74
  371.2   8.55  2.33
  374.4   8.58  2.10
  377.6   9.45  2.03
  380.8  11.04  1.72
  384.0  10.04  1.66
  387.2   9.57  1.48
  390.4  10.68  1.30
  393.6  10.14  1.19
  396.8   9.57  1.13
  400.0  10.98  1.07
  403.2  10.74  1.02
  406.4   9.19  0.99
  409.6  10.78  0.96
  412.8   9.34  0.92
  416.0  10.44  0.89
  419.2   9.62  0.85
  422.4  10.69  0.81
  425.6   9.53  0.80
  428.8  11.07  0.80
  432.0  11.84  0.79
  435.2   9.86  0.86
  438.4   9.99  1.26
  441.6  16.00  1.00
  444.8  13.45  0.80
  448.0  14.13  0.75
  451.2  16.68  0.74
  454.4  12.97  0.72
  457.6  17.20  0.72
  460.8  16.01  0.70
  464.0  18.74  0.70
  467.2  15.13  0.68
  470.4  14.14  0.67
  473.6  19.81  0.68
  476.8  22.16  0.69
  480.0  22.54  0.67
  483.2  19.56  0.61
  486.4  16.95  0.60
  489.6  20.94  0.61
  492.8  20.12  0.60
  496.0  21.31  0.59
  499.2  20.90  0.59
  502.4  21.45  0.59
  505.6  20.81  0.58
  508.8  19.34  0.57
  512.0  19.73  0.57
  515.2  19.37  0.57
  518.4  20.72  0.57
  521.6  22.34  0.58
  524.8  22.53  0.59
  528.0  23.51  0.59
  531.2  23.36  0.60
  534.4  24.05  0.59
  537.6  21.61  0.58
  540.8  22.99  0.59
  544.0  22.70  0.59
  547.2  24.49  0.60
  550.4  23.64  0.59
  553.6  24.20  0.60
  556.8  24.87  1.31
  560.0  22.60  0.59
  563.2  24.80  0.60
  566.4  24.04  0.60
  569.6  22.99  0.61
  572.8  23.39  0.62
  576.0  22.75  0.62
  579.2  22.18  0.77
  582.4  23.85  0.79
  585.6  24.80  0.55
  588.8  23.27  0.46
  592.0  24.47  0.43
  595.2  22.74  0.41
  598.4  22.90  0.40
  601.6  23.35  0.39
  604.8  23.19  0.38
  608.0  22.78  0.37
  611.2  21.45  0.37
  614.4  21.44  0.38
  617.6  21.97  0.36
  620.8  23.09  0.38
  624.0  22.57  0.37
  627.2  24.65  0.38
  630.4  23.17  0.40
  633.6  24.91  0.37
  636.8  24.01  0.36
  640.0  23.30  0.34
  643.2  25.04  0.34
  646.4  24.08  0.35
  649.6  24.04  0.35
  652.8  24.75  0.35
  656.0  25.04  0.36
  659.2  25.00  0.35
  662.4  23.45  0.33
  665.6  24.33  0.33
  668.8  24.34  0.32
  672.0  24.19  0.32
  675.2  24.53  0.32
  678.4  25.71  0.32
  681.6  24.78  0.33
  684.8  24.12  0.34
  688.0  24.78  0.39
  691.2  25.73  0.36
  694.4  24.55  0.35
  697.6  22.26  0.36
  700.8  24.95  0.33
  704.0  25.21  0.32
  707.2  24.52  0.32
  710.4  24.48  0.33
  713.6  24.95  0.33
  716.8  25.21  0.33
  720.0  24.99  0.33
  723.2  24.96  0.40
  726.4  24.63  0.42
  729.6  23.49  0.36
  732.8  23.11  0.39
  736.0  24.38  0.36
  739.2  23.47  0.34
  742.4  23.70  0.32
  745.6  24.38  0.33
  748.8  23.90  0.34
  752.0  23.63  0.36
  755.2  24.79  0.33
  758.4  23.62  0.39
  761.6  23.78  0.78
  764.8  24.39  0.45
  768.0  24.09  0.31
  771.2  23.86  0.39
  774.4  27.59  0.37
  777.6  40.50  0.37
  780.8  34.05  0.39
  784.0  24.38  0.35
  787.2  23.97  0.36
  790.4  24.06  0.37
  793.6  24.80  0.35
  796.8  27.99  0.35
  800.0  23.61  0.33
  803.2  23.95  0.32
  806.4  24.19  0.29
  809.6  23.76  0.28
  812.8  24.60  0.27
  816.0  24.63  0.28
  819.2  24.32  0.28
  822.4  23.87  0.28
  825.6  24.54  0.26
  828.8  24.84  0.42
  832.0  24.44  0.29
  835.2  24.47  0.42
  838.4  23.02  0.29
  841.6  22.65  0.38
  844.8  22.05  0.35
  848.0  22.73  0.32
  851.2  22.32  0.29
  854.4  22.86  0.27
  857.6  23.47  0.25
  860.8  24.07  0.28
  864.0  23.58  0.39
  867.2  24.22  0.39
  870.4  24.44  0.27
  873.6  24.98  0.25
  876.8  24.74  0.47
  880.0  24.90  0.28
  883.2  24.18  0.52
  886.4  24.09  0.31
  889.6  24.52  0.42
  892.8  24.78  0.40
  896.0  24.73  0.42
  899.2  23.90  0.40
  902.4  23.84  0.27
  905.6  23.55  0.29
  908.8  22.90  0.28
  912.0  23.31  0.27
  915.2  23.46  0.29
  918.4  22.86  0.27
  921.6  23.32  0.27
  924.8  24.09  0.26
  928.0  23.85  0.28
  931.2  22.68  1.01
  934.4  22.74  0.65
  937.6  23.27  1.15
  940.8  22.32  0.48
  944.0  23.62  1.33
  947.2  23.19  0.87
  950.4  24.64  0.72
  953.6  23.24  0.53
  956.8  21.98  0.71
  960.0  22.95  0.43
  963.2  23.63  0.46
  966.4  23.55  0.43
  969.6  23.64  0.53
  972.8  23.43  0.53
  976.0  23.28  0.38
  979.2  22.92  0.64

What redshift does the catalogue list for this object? 0.18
